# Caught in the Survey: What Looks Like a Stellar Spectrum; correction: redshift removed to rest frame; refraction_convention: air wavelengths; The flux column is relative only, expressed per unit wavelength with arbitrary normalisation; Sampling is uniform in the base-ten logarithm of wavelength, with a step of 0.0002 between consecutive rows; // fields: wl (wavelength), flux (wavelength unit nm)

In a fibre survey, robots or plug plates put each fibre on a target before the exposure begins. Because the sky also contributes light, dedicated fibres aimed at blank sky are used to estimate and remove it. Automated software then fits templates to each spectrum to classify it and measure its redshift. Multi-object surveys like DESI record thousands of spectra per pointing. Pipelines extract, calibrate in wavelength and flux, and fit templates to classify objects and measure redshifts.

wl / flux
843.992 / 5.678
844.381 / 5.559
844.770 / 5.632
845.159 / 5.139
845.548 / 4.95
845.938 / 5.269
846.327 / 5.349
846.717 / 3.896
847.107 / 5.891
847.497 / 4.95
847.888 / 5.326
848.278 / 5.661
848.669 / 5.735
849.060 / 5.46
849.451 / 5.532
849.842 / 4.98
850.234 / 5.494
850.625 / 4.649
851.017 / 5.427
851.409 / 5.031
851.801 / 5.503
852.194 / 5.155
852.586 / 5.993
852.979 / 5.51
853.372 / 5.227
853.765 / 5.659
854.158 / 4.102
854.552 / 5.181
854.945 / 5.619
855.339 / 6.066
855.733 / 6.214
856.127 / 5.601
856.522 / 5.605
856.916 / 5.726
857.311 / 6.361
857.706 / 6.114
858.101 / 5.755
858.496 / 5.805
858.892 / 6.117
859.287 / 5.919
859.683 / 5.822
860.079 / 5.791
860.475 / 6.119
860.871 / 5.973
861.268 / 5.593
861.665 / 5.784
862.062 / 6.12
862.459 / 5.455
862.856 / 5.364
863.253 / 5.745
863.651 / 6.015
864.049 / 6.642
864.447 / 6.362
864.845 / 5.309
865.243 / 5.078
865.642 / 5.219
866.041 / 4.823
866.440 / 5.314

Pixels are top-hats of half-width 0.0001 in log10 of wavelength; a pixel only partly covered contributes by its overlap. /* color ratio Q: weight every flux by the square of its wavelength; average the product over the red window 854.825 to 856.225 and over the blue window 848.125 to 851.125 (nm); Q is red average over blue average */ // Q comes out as 1.1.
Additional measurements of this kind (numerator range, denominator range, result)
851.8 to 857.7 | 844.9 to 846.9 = 1.15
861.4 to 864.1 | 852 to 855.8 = 1.09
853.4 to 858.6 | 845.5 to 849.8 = 1.09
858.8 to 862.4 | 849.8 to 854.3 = 1.14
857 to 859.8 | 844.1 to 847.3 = 1.18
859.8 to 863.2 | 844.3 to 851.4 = 1.13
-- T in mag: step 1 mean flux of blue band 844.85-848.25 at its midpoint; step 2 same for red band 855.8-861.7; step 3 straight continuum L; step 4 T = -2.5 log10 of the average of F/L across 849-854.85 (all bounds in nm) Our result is 0.04 mag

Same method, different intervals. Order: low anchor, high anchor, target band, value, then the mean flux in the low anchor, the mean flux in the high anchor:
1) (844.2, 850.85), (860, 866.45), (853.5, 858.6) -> -0.033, 5.26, 5.7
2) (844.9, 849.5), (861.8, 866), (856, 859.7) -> -0.067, 5.26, 5.7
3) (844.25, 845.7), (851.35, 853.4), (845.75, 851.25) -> 0.025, 5.32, 5.44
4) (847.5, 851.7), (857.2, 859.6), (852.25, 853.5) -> 0.003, 5.32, 5.99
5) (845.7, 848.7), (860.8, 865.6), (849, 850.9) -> 0.022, 5.23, 5.76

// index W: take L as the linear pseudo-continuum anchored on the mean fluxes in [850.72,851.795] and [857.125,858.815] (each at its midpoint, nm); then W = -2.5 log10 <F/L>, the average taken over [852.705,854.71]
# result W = 0.07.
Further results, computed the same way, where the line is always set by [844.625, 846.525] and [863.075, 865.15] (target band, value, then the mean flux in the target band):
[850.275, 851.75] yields 0.069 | 5.13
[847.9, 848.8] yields -0.051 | 5.62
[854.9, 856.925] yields -0.033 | 5.83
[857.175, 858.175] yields -0.069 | 6.1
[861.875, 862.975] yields 0.045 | 5.66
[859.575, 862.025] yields -0.004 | 5.87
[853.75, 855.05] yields 0.115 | 5.04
